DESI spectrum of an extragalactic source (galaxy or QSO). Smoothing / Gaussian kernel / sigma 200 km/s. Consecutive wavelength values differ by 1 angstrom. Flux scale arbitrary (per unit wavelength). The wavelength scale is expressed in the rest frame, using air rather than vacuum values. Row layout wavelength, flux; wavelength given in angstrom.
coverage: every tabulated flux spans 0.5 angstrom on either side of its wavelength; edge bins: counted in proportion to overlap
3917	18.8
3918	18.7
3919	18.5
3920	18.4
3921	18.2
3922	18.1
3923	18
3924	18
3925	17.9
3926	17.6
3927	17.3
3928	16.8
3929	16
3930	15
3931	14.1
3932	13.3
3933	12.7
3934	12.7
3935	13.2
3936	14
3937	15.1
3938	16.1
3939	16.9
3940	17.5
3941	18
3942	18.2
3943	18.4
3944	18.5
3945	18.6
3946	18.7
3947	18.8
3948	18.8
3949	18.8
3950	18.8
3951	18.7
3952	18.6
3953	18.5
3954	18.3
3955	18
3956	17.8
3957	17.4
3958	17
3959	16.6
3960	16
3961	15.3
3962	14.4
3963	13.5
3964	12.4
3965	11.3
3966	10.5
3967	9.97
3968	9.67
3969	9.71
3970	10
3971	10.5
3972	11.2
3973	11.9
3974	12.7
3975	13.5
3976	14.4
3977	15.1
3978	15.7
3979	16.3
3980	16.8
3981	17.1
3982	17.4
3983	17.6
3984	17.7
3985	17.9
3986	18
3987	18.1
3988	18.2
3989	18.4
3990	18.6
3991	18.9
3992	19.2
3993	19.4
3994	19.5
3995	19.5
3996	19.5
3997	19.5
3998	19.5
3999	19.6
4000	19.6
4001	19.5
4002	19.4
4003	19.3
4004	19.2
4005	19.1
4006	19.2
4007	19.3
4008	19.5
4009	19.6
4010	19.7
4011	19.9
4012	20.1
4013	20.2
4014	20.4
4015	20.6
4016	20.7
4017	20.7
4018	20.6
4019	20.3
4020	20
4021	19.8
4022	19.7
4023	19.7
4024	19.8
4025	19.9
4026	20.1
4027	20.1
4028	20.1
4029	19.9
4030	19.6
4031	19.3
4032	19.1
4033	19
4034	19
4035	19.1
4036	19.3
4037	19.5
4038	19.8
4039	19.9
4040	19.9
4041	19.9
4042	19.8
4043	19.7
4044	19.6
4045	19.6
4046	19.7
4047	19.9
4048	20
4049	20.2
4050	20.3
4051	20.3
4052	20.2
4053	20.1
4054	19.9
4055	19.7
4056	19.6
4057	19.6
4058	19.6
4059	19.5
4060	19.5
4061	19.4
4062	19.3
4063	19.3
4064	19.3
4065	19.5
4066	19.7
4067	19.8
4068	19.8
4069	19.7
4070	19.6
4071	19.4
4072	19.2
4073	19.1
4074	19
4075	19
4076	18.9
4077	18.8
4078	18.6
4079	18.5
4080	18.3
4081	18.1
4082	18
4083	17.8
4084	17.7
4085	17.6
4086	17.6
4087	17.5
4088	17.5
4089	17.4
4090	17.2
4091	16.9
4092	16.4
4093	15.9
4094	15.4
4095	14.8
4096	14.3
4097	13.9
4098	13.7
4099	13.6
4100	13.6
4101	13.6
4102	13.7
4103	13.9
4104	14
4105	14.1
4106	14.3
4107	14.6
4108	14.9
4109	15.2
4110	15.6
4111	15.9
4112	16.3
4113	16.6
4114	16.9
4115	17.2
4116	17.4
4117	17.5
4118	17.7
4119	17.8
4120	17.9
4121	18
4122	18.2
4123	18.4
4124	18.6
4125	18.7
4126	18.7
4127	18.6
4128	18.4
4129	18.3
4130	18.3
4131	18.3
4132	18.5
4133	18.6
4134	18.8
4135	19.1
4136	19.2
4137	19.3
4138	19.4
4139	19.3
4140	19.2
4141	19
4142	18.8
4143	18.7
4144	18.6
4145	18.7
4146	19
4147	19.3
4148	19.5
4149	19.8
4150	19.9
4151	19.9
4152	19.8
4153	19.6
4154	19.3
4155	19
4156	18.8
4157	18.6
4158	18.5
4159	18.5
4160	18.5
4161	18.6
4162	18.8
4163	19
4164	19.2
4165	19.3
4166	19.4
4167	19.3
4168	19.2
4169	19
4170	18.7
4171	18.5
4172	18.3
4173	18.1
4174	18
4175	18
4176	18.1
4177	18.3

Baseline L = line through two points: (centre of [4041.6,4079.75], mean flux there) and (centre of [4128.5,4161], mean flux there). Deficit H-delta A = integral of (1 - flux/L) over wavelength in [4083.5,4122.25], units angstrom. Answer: 6.68 angstrom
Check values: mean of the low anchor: 19.5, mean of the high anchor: 19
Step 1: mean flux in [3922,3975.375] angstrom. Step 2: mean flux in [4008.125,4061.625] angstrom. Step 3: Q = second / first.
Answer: 1.28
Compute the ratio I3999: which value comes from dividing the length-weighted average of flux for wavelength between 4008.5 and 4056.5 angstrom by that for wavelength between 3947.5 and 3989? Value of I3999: 1.29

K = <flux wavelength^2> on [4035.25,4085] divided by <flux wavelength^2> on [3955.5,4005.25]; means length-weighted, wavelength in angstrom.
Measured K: 1.25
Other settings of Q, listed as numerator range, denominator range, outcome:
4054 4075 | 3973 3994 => 1.15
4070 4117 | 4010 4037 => 0.83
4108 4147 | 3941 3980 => 1.18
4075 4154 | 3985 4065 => 0.89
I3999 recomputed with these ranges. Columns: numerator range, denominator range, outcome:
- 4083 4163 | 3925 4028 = 1.01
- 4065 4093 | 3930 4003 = 1.13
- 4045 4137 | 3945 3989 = 1.14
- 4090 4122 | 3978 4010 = 0.83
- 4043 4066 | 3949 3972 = 1.34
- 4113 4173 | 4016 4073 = 0.95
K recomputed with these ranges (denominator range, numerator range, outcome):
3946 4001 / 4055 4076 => 1.24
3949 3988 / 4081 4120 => 1.12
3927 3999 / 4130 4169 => 1.29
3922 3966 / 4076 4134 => 1.10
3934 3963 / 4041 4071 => 1.21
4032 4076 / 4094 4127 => 0.84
